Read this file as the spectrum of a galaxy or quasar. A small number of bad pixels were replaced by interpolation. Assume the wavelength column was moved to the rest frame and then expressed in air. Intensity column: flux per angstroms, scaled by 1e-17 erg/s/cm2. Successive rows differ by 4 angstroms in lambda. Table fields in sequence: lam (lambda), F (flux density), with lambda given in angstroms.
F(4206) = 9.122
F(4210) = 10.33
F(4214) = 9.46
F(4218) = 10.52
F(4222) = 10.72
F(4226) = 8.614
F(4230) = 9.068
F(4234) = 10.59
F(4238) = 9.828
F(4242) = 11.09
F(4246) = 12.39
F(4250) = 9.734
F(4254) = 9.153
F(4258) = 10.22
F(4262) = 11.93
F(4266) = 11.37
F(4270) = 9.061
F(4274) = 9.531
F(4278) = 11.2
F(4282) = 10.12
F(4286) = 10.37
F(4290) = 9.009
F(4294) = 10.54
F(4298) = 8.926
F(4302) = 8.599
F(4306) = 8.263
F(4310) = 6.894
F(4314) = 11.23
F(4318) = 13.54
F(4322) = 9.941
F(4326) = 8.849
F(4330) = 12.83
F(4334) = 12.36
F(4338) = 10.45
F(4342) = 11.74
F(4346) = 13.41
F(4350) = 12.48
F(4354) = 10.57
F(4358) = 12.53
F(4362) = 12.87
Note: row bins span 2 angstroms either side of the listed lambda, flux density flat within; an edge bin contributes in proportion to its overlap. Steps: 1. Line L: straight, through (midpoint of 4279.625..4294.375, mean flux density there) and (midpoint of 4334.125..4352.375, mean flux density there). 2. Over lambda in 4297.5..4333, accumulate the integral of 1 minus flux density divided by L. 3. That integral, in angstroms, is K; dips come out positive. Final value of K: 3.3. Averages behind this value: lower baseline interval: 9.98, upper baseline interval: 12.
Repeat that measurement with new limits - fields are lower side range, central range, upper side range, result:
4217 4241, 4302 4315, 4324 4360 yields 3.0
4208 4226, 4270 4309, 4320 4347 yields 4.7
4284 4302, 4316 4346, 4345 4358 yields -0.8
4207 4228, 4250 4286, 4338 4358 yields 1.3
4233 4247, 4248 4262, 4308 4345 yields 1.1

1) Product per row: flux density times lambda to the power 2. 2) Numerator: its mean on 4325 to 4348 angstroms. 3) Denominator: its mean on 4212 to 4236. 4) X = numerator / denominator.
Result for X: 1.26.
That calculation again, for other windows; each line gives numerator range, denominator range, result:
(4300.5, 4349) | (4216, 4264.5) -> 1.08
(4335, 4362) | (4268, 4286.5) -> 1.23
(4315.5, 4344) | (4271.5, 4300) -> 1.17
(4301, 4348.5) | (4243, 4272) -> 1.05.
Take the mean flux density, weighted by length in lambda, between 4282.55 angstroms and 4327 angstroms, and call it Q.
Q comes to 9.68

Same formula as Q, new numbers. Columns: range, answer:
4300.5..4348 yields 10.7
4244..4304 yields 10.1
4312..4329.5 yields 11.1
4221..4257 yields 10.1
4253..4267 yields 10.7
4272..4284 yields 10.3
